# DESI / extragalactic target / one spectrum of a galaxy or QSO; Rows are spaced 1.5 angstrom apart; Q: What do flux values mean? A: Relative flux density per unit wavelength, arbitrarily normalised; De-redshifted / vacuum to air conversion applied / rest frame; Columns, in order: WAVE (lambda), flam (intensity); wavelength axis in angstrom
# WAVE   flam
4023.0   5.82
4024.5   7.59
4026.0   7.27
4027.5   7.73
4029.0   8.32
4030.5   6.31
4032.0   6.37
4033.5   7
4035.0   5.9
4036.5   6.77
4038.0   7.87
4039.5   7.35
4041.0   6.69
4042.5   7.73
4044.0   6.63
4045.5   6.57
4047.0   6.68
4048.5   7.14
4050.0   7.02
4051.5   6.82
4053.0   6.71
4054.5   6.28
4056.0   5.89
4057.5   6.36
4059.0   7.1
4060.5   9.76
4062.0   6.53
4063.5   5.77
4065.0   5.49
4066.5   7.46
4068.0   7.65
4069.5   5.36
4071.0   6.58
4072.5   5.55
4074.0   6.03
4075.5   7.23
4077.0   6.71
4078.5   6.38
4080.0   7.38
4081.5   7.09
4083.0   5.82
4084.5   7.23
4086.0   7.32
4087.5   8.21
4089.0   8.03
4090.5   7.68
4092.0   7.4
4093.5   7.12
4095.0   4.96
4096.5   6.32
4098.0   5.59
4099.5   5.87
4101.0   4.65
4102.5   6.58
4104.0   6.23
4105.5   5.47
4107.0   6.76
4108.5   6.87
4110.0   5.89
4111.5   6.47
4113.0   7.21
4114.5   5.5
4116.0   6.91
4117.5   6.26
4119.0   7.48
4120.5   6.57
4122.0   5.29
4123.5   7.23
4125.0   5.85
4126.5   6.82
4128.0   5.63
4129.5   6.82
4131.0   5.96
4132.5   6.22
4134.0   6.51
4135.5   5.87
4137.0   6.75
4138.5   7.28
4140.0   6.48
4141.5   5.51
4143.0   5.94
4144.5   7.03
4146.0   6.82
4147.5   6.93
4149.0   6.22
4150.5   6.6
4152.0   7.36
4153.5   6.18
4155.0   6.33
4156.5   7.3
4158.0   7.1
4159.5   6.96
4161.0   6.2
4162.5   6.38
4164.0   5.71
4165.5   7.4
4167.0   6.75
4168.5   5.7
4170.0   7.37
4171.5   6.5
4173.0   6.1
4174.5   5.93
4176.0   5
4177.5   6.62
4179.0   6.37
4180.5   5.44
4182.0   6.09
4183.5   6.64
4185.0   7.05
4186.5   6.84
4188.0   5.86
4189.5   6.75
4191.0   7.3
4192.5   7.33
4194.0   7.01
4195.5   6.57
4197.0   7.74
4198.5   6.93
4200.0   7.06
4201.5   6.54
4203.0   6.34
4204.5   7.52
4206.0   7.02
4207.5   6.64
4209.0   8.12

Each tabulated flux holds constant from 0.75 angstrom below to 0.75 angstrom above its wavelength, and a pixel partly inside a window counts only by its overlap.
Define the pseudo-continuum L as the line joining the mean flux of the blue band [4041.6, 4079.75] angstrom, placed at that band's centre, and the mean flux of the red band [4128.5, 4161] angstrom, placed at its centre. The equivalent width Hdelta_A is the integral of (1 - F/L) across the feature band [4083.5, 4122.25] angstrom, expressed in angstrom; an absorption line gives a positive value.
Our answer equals 0.5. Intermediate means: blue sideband 6.71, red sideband 6.56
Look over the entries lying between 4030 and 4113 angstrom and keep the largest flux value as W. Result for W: 9.76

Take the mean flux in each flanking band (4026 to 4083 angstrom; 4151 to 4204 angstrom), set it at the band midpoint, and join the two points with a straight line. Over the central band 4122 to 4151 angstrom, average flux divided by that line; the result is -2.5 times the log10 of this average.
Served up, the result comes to 0.042 mag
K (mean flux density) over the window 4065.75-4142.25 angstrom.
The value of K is 6.51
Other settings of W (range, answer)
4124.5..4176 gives 7.4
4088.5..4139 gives 8.03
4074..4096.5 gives 8.21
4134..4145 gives 7.28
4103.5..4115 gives 7.21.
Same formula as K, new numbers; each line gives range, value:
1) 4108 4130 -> 6.44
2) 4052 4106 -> 6.61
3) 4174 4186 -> 6.16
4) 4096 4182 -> 6.37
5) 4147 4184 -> 6.44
